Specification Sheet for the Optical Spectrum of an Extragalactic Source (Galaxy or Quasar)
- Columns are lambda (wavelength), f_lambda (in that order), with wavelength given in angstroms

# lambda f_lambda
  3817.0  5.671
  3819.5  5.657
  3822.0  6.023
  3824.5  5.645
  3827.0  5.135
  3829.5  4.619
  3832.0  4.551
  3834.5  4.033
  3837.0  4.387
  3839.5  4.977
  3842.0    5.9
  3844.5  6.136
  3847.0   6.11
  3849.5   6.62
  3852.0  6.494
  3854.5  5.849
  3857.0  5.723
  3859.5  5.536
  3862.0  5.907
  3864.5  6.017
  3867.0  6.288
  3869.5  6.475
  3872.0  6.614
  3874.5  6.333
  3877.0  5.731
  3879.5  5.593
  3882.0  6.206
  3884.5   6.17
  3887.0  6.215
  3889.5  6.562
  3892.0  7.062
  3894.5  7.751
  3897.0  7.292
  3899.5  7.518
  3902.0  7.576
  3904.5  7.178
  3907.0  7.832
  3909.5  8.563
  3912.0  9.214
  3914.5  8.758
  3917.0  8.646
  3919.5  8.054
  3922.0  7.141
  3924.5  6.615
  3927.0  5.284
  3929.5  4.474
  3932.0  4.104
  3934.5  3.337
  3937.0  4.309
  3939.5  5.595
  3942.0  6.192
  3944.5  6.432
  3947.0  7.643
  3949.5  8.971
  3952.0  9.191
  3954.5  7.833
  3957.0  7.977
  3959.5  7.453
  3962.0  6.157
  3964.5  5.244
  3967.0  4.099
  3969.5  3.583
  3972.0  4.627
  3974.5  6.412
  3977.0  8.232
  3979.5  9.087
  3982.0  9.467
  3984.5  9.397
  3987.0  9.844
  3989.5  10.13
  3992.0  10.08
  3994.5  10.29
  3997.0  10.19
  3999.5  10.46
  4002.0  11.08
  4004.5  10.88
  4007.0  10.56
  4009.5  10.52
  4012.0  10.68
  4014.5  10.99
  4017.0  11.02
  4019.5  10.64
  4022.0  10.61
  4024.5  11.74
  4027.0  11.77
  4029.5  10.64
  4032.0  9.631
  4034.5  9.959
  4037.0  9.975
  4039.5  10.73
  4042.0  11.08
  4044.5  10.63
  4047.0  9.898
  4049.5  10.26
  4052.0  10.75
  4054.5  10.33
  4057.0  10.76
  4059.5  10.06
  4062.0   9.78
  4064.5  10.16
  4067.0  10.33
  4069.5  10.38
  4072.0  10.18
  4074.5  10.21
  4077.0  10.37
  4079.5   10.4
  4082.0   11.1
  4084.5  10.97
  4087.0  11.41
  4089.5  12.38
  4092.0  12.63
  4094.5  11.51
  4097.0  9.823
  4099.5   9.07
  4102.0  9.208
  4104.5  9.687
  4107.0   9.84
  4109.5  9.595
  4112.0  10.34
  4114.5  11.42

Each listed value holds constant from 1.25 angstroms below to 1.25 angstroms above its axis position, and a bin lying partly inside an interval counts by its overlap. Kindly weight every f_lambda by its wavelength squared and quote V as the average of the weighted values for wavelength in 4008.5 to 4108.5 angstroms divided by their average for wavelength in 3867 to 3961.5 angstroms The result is 1.7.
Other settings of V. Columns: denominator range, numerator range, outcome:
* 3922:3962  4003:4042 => 1.75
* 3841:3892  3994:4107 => 1.89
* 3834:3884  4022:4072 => 1.96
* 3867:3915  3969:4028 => 1.46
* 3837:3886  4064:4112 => 1.96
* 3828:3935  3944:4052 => 1.55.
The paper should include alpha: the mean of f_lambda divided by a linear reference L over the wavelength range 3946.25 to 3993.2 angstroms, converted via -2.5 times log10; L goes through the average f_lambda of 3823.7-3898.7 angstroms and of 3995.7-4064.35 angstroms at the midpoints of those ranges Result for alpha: 0.17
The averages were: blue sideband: 5.94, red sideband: 10.6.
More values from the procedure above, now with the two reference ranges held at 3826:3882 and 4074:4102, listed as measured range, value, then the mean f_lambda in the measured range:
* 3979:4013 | -0.16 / 10.2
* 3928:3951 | 0.31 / 5.71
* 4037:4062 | -0.05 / 10.4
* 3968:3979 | 0.38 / 5.91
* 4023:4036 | -0.13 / 10.7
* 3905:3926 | -0.14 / 8.04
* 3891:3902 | -0.12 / 7.43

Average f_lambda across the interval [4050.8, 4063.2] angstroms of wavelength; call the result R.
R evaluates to 10.3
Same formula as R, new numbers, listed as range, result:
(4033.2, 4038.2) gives 9.96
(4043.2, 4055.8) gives 10.4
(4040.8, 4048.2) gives 10.5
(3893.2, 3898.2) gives 7.52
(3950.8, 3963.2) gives 7.72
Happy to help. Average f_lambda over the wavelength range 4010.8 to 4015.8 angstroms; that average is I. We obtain 10.8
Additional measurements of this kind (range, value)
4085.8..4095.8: 12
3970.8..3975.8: 5.56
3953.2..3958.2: 7.92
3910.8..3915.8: 8.98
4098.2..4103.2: 9.15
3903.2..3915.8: 8.31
